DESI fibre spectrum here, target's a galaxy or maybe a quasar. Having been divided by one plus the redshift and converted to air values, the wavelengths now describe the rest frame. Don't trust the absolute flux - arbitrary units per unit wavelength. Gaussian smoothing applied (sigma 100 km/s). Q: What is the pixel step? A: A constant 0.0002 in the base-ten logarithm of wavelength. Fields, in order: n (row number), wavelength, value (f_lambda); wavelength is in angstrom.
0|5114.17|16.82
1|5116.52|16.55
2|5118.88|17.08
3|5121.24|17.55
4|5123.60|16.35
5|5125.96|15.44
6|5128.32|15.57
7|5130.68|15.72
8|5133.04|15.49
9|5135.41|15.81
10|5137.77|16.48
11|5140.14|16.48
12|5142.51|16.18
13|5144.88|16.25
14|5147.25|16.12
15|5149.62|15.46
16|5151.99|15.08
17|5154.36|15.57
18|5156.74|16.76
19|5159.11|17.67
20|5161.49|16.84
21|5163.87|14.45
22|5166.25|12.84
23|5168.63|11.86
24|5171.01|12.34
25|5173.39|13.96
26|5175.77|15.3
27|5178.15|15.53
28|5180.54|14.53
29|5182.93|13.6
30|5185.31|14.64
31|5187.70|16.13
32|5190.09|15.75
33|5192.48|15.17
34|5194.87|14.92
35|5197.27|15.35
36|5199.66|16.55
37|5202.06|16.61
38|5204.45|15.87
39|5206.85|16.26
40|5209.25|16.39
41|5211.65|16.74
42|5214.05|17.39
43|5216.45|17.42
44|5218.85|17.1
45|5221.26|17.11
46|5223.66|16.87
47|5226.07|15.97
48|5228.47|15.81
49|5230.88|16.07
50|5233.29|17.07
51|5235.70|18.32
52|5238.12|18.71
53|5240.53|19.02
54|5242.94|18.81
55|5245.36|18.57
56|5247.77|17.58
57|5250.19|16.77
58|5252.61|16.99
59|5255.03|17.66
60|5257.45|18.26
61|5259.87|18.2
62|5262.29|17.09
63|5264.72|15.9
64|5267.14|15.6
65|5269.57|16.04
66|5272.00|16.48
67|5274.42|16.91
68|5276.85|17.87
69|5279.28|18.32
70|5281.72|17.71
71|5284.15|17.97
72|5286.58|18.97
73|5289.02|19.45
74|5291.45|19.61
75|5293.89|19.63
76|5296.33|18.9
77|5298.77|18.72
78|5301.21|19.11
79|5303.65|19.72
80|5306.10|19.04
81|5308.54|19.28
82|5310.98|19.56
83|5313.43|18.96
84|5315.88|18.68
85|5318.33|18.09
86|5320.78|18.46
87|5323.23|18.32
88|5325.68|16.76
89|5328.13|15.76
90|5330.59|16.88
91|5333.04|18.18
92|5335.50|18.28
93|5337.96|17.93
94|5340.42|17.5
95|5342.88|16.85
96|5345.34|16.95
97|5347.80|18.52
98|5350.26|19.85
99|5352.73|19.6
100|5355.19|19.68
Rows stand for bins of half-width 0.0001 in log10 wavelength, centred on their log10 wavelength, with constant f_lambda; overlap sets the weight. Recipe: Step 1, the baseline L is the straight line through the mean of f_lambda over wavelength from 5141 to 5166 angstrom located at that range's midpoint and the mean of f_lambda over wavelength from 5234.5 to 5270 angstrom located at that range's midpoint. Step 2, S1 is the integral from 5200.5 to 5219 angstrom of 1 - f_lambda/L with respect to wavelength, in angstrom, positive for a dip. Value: 0.2 angstrom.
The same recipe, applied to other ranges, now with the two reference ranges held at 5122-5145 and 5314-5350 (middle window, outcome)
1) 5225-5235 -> 0.3 angstrom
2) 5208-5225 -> -0.3 angstrom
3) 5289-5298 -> -1.0 angstrom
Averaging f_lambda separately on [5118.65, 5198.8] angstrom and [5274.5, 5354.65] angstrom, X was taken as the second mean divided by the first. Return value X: 1.20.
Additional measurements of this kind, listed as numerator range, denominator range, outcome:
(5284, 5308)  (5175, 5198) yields 1.27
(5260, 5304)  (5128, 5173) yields 1.17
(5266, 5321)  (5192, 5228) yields 1.12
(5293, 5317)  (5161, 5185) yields 1.36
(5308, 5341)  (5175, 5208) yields 1.17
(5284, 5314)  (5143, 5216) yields 1.24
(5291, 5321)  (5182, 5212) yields 1.22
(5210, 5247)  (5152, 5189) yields 1.17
